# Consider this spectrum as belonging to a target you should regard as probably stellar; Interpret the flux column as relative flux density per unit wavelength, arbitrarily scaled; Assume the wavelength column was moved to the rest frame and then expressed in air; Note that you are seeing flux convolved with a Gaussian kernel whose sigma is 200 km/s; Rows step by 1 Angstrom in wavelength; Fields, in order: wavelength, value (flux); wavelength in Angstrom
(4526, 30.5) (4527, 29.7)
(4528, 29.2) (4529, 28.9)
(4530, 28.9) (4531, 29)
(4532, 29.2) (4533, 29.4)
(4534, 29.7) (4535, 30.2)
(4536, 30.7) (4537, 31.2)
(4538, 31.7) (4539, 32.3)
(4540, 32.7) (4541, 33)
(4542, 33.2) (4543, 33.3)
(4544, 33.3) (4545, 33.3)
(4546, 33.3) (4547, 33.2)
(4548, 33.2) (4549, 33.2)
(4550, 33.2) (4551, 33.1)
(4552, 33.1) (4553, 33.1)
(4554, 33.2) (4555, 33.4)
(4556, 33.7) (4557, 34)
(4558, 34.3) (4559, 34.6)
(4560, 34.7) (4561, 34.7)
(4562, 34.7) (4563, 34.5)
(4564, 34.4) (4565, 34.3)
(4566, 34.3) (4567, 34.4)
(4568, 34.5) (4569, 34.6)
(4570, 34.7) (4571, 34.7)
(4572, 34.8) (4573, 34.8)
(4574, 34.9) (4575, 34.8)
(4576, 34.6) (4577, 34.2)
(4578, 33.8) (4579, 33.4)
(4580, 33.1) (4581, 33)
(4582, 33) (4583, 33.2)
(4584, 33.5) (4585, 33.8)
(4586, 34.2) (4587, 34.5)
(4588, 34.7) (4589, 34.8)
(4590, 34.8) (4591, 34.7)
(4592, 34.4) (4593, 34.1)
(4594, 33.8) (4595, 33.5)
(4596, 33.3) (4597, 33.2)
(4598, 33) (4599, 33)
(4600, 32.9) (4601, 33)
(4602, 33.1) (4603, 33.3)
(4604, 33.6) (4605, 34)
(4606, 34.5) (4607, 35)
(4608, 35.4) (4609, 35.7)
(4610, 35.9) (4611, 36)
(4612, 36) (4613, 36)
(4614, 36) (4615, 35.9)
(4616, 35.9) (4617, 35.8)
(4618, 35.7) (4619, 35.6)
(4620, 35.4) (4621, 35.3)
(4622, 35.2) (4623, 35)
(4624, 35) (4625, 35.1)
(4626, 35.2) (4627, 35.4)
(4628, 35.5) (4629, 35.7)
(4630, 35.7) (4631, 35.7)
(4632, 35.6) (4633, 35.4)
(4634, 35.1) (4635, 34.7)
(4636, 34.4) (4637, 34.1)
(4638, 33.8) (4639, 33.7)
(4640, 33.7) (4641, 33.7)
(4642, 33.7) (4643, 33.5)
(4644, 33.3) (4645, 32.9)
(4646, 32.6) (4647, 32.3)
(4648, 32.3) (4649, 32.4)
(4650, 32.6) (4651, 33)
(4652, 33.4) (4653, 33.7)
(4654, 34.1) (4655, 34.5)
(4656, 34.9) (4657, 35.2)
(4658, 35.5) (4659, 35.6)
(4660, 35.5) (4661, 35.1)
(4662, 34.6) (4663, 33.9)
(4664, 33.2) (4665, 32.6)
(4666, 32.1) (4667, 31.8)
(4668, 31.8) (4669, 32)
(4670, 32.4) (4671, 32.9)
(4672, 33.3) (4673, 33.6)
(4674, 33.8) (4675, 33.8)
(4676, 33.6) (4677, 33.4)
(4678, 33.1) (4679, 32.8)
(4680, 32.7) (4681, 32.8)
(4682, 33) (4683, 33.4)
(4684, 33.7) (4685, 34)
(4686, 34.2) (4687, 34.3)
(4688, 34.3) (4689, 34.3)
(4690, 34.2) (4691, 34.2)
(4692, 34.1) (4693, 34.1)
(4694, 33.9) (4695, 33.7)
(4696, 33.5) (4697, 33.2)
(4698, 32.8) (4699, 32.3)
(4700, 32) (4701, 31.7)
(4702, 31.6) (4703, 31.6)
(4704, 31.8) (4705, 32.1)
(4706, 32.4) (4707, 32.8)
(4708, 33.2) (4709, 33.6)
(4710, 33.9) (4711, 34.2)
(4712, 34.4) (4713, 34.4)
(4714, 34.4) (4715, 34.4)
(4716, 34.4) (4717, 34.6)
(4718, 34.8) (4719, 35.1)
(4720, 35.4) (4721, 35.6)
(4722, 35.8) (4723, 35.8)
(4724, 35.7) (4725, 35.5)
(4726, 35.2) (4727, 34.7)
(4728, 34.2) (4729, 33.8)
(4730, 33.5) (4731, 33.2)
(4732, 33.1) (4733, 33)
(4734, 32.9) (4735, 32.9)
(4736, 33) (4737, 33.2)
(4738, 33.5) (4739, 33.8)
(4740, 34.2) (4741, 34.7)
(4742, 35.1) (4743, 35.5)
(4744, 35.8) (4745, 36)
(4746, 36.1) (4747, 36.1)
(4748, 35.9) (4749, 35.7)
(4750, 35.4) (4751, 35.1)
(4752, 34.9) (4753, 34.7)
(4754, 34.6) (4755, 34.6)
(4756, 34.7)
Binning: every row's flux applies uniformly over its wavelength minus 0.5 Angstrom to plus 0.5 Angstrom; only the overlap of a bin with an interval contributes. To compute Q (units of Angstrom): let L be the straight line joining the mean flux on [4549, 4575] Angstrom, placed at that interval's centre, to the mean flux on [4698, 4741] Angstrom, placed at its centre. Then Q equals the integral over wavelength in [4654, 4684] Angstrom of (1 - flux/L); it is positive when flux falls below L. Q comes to 0.3 Angstrom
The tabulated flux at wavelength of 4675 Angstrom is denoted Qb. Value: 33.8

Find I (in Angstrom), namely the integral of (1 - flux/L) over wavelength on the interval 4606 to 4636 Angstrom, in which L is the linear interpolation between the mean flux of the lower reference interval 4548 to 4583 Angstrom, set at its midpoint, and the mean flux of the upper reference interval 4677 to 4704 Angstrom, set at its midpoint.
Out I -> -1.6 Angstrom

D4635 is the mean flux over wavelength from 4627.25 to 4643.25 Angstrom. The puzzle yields 34.7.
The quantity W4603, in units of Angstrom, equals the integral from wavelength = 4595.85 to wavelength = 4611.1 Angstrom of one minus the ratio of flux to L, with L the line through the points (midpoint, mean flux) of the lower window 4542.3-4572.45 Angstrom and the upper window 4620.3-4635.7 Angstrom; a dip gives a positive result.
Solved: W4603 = 0.35 Angstrom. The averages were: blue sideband 33.9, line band 34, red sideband 35.3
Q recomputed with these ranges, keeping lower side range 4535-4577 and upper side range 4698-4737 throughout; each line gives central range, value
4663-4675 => 0.33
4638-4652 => 0.26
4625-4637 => -0.55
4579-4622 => -0.93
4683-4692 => -0.10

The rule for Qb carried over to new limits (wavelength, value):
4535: 30.2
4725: 35.5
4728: 34.2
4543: 33.3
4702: 31.6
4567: 34.4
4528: 29.2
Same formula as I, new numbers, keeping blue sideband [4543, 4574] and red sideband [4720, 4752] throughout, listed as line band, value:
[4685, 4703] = 0.6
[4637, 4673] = 0.9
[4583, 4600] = 0.1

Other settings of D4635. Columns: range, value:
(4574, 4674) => 34.2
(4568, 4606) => 33.9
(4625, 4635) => 35.4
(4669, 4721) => 33.5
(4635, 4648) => 33.5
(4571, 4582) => 34.1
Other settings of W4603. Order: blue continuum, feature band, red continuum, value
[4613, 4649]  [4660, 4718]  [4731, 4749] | 1.95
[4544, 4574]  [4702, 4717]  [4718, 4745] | 0.43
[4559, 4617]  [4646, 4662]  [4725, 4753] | 0.20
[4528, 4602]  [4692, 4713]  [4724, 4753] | 0.77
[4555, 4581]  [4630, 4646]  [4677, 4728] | -0.08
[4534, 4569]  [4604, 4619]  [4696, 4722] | -0.94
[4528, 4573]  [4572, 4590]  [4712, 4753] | -0.48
